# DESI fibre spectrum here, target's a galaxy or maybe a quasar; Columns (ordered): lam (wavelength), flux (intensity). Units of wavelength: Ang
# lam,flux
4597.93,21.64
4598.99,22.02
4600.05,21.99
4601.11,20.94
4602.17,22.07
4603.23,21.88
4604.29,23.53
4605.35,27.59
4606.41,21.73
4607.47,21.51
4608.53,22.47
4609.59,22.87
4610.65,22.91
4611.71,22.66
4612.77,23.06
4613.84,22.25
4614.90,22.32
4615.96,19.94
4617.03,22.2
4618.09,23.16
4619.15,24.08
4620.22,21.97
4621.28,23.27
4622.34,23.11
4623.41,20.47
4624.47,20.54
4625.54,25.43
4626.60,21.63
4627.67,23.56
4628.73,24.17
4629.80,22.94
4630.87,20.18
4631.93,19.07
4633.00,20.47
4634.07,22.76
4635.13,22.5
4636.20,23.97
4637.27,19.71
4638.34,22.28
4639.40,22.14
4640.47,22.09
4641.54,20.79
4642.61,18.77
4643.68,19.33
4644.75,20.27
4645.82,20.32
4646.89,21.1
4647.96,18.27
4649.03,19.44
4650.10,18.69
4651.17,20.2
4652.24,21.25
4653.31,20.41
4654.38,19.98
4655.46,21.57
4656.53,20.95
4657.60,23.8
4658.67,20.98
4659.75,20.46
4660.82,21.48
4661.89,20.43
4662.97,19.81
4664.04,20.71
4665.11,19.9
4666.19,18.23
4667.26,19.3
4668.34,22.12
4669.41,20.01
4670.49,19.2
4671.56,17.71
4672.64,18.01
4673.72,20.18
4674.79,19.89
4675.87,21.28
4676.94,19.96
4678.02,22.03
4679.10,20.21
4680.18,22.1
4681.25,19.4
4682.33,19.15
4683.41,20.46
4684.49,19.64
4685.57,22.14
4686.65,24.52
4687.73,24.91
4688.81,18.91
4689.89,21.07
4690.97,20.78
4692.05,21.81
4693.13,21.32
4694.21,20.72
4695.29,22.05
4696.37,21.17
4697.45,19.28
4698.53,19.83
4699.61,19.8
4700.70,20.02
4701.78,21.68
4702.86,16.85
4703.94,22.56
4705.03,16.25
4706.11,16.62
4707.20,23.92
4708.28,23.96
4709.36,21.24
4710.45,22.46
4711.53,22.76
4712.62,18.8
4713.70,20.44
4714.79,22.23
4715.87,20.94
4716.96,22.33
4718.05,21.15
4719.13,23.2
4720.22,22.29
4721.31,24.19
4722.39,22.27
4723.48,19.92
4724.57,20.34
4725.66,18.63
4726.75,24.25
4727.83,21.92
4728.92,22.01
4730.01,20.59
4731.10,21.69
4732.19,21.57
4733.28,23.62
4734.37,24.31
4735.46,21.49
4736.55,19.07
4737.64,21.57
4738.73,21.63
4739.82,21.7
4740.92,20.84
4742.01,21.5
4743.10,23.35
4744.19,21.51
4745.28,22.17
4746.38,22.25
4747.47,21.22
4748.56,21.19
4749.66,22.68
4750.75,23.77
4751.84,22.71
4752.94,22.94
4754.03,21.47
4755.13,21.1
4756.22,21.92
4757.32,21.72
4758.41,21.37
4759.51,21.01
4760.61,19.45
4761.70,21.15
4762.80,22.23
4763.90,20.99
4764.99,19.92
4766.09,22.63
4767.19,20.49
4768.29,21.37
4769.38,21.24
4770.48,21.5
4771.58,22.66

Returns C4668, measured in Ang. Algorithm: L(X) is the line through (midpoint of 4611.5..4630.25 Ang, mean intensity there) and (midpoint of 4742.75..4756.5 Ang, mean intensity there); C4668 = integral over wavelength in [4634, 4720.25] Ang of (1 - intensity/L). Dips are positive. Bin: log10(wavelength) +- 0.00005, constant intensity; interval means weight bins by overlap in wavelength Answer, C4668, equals 6.43 Ang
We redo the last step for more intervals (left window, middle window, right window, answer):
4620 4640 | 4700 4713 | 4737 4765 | 0.7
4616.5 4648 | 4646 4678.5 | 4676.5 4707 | 1.4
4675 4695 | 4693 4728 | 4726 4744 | 0.8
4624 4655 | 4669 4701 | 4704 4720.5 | 0.9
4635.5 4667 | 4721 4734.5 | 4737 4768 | -0.3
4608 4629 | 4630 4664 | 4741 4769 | 2.5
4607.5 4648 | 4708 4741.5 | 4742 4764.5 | 0.2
